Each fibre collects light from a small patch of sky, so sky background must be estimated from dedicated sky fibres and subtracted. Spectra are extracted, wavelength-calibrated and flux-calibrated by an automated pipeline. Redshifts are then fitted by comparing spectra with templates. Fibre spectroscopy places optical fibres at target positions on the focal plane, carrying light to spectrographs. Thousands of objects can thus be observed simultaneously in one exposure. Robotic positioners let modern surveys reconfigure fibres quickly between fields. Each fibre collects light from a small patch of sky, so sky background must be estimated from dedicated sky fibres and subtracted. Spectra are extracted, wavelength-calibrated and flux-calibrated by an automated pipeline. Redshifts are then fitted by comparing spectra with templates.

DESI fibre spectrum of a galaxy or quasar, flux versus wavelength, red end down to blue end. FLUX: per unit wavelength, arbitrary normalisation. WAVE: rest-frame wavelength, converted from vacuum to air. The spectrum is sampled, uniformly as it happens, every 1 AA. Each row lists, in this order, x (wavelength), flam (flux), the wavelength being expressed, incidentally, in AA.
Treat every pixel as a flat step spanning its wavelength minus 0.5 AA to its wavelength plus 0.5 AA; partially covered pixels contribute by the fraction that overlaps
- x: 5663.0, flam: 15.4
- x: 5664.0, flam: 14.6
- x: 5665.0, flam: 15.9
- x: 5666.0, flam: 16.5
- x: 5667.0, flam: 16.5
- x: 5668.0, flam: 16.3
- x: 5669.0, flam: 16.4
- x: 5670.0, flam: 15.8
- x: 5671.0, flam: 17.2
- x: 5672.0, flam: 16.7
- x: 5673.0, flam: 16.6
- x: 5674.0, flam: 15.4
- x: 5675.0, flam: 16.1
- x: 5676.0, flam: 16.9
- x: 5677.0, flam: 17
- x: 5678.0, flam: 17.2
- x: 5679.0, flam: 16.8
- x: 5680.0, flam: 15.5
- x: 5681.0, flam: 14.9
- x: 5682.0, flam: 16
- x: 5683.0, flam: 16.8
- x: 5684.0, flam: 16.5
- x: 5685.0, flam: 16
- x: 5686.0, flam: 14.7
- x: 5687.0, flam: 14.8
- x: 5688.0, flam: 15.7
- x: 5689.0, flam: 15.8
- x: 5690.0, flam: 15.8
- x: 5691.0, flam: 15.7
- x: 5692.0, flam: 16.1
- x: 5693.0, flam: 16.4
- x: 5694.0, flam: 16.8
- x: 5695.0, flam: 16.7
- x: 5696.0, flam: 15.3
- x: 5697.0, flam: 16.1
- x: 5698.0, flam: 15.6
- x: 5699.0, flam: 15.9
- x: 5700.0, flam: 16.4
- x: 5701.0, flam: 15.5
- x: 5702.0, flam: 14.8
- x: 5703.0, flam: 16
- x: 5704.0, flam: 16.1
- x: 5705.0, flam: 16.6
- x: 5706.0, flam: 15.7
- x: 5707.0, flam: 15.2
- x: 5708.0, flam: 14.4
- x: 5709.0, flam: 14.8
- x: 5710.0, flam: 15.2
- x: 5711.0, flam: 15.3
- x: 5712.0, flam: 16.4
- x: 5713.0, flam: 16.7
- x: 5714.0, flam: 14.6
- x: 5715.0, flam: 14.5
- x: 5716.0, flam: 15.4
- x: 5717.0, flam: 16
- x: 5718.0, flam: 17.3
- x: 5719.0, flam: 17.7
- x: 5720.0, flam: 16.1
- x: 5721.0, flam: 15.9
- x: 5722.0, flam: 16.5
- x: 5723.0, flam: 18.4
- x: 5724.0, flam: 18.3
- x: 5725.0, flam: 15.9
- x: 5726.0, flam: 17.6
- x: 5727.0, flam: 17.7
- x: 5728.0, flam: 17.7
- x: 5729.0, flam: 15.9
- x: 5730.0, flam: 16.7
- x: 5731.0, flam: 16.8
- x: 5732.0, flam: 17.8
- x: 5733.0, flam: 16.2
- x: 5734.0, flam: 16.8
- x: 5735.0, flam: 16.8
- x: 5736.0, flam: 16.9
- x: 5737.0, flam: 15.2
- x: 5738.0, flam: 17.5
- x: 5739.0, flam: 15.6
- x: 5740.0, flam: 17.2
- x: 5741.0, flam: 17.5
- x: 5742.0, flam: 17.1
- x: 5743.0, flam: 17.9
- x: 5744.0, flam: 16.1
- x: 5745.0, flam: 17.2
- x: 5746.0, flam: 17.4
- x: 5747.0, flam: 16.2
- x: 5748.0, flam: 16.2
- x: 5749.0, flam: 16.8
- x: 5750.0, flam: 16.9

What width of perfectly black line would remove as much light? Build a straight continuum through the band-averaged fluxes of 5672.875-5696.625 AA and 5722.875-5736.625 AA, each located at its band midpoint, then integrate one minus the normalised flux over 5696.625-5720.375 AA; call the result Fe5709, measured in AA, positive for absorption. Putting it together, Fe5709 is 1.2 AA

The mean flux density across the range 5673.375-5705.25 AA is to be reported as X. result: 16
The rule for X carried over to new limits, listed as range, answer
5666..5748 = 16.3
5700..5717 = 15.5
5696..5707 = 15.8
